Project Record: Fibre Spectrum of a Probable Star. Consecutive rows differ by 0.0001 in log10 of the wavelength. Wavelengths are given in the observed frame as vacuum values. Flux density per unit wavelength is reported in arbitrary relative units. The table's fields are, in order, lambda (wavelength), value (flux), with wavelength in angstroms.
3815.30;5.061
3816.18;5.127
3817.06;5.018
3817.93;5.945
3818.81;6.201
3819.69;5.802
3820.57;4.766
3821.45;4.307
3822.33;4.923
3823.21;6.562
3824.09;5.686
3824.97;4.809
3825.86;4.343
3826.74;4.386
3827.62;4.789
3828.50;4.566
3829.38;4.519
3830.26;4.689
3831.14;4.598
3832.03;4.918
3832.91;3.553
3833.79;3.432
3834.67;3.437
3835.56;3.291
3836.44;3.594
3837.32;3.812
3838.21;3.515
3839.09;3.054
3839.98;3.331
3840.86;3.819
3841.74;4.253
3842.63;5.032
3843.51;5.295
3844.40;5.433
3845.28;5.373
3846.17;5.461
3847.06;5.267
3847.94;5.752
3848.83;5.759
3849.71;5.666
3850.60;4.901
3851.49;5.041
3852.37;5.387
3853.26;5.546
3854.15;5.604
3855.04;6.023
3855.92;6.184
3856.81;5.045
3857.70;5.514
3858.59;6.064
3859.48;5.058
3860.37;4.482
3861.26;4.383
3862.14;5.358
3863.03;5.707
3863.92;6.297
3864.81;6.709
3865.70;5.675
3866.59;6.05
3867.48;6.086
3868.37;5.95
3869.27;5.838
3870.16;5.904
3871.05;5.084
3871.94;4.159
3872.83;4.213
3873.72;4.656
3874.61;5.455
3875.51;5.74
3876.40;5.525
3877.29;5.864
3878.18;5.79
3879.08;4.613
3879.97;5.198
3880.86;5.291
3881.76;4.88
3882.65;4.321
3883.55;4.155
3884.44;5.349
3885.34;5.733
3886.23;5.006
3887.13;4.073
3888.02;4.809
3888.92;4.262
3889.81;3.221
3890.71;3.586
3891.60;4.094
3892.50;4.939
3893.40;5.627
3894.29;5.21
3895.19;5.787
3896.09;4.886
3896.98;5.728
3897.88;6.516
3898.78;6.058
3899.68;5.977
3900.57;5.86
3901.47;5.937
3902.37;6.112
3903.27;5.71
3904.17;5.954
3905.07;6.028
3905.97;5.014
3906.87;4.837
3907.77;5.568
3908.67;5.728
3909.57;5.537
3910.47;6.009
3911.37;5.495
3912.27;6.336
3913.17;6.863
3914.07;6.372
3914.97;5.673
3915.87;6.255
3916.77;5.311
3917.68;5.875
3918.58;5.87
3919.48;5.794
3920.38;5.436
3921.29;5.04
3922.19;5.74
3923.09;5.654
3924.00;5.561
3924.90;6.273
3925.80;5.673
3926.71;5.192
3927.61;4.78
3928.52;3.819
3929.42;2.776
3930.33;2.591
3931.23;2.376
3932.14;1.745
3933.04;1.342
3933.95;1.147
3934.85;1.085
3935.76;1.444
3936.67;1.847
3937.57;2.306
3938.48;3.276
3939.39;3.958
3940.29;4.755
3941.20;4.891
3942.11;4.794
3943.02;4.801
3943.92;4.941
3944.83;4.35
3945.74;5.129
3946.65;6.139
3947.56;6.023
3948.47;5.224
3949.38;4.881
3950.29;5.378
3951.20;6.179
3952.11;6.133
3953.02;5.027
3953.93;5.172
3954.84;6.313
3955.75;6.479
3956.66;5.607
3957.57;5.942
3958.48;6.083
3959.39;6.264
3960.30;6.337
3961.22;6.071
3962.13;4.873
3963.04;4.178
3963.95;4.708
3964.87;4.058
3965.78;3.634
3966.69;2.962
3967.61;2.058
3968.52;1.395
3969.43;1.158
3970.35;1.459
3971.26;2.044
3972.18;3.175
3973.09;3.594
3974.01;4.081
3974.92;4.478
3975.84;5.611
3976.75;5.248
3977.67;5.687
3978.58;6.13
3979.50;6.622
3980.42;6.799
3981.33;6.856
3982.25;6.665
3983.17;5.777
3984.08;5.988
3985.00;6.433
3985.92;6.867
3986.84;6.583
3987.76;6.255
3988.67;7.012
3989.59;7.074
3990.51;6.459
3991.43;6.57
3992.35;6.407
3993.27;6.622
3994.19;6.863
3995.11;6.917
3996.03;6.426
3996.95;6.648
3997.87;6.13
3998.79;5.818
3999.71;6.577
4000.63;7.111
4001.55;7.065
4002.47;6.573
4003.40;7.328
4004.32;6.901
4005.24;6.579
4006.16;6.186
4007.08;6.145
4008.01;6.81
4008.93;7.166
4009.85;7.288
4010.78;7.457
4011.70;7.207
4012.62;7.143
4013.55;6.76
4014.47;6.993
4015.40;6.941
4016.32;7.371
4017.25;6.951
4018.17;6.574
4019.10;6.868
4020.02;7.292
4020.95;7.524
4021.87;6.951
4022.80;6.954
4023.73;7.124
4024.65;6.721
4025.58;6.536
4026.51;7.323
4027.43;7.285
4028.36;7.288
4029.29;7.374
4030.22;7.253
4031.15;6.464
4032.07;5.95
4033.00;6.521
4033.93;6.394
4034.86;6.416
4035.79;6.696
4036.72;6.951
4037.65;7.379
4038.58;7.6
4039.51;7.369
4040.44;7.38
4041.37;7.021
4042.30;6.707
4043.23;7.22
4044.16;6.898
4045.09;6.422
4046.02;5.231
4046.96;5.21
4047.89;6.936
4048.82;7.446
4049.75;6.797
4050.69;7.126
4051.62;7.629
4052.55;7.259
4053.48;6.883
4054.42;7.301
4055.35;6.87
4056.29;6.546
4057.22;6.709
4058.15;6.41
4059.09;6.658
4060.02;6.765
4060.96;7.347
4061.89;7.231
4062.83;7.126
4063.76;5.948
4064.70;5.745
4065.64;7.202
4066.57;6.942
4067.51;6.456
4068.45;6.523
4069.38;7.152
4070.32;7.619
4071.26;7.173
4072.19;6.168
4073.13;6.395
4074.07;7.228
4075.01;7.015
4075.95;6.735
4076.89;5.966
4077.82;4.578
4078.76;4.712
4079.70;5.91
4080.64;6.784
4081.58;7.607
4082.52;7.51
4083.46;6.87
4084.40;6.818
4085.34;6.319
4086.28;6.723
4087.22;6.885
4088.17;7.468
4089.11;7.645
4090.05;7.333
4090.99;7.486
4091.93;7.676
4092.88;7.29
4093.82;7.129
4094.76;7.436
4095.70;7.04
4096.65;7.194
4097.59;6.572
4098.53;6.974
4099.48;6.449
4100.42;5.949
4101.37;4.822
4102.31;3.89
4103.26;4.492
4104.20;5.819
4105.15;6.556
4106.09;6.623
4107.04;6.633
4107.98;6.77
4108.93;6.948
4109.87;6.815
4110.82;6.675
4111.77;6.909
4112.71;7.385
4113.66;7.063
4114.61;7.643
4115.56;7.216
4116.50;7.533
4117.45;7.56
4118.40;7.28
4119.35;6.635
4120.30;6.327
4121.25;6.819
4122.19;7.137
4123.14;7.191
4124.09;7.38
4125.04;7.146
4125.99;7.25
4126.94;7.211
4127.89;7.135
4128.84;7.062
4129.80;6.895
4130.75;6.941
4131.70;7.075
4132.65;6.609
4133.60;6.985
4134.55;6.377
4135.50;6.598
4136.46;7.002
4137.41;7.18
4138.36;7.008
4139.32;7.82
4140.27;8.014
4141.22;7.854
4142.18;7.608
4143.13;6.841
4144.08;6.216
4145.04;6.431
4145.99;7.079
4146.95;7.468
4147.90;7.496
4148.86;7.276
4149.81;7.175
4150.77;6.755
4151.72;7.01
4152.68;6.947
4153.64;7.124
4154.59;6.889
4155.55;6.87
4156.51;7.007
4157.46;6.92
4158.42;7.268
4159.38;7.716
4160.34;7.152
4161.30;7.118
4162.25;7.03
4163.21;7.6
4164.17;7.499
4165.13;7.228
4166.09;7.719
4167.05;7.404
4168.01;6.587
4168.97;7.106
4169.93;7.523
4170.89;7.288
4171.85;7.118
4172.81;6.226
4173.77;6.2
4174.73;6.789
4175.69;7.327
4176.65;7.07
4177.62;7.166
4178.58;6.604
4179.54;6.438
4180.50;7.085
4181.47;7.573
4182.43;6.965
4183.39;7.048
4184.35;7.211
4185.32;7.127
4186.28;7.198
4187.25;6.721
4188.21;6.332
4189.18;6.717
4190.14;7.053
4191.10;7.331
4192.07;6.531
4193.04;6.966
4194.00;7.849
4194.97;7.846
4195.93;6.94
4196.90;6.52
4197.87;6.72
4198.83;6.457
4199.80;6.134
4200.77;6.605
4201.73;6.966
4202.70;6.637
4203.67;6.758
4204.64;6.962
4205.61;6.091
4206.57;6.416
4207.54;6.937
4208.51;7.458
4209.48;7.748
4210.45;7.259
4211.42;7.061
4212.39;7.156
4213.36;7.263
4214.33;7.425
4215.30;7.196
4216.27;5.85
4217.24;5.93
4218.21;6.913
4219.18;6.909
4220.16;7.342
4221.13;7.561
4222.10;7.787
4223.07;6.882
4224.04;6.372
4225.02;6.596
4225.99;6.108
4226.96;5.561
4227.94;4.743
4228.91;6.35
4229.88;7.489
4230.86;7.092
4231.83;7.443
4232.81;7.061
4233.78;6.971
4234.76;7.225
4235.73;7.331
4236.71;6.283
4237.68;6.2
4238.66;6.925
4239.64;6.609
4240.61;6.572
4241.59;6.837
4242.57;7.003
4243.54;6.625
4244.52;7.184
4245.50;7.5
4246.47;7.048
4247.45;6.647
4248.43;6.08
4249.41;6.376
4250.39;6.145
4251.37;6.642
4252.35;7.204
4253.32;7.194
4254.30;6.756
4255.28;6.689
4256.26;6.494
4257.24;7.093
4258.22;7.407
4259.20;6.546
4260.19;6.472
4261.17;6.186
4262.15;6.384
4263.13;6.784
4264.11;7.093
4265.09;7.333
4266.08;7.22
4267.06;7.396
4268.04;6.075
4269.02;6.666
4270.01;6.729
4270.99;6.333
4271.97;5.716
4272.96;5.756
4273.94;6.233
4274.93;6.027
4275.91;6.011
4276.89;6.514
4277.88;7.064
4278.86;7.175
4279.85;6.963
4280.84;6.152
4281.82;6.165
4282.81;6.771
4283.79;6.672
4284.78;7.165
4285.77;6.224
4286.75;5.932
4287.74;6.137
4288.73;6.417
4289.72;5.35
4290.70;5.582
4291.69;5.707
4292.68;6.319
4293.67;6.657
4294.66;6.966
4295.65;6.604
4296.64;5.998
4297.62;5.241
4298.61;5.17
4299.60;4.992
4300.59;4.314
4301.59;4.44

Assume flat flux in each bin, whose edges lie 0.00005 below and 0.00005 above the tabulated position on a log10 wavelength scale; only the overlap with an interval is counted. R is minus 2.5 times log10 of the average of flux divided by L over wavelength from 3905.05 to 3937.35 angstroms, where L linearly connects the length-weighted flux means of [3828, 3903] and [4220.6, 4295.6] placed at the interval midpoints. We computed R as 0.14 mag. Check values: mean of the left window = 5.05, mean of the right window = 6.62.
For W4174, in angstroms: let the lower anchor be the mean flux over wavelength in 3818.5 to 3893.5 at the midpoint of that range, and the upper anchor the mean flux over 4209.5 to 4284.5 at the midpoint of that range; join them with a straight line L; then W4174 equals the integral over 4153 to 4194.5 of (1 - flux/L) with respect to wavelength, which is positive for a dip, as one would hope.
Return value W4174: -4.3 angstroms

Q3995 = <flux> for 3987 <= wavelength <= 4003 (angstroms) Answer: 6.62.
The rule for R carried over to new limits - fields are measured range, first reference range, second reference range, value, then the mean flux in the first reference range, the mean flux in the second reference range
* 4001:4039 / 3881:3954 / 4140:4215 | -0.21 mag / 4.88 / 7.04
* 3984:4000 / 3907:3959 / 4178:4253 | -0.24 mag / 4.84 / 6.84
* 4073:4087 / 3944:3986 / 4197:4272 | -0.13 mag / 5.01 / 6.77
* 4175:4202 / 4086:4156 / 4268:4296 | -0.04 mag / 6.93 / 6.35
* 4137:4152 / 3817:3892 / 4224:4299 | -0.18 mag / 4.98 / 6.54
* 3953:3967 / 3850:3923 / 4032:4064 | 0.15 mag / 5.42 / 6.83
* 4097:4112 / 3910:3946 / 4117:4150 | 0.09 mag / 4.46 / 7.09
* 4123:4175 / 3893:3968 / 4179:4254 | -0.11 mag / 4.97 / 6.85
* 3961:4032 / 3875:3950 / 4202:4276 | -0.13 mag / 4.88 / 6.75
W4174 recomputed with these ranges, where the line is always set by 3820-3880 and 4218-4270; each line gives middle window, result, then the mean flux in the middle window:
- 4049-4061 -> -2.0 angstroms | 6.94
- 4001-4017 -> -3.4 angstroms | 6.94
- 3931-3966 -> 6.2 angstroms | 4.51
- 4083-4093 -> -1.7 angstroms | 7.13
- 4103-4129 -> -3.0 angstroms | 6.92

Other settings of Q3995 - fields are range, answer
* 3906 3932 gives 5.25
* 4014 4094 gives 6.85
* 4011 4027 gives 7.02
